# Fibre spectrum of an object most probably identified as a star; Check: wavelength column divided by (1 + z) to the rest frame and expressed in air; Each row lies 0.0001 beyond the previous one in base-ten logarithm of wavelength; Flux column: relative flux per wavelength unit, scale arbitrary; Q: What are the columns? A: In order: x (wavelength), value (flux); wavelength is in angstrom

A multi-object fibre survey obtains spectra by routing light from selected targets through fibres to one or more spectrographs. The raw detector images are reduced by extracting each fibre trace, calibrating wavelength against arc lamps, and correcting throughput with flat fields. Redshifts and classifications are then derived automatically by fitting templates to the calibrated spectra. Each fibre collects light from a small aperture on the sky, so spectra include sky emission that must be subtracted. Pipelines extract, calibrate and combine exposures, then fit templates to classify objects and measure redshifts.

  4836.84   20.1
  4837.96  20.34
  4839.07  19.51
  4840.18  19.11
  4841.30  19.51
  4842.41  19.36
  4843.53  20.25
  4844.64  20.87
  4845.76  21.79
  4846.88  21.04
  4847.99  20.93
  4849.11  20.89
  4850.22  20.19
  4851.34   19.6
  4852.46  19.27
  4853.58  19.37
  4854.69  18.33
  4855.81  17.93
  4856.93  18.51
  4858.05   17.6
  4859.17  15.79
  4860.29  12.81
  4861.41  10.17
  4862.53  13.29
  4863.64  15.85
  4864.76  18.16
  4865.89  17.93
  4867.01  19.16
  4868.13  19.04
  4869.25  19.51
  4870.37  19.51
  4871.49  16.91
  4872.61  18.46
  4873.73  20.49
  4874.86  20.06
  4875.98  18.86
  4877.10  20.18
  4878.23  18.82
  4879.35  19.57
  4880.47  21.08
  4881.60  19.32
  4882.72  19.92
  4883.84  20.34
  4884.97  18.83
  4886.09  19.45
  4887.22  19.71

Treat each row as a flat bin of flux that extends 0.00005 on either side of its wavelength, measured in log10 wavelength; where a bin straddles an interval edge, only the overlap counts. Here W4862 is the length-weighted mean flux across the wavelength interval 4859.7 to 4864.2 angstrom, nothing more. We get 13.1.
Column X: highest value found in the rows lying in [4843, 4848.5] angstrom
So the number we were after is 21.79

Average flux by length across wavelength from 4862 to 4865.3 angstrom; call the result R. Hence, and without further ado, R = 15.8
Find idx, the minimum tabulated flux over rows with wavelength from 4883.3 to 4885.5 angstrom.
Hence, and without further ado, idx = 18.83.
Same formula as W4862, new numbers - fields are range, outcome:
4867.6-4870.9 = 19.4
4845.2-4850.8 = 21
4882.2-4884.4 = 20.2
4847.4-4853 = 20.2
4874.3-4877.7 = 19.7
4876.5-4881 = 19.9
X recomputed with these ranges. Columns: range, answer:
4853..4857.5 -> 19.37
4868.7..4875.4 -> 20.49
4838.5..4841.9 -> 19.51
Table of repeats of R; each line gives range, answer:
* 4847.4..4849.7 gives 21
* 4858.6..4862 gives 12.9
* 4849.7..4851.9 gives 19.8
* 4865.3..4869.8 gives 18.9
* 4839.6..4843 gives 19.3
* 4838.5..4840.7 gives 19.4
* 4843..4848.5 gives 21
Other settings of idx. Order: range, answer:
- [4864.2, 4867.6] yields 17.93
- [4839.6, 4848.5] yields 19.11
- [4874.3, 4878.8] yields 18.82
